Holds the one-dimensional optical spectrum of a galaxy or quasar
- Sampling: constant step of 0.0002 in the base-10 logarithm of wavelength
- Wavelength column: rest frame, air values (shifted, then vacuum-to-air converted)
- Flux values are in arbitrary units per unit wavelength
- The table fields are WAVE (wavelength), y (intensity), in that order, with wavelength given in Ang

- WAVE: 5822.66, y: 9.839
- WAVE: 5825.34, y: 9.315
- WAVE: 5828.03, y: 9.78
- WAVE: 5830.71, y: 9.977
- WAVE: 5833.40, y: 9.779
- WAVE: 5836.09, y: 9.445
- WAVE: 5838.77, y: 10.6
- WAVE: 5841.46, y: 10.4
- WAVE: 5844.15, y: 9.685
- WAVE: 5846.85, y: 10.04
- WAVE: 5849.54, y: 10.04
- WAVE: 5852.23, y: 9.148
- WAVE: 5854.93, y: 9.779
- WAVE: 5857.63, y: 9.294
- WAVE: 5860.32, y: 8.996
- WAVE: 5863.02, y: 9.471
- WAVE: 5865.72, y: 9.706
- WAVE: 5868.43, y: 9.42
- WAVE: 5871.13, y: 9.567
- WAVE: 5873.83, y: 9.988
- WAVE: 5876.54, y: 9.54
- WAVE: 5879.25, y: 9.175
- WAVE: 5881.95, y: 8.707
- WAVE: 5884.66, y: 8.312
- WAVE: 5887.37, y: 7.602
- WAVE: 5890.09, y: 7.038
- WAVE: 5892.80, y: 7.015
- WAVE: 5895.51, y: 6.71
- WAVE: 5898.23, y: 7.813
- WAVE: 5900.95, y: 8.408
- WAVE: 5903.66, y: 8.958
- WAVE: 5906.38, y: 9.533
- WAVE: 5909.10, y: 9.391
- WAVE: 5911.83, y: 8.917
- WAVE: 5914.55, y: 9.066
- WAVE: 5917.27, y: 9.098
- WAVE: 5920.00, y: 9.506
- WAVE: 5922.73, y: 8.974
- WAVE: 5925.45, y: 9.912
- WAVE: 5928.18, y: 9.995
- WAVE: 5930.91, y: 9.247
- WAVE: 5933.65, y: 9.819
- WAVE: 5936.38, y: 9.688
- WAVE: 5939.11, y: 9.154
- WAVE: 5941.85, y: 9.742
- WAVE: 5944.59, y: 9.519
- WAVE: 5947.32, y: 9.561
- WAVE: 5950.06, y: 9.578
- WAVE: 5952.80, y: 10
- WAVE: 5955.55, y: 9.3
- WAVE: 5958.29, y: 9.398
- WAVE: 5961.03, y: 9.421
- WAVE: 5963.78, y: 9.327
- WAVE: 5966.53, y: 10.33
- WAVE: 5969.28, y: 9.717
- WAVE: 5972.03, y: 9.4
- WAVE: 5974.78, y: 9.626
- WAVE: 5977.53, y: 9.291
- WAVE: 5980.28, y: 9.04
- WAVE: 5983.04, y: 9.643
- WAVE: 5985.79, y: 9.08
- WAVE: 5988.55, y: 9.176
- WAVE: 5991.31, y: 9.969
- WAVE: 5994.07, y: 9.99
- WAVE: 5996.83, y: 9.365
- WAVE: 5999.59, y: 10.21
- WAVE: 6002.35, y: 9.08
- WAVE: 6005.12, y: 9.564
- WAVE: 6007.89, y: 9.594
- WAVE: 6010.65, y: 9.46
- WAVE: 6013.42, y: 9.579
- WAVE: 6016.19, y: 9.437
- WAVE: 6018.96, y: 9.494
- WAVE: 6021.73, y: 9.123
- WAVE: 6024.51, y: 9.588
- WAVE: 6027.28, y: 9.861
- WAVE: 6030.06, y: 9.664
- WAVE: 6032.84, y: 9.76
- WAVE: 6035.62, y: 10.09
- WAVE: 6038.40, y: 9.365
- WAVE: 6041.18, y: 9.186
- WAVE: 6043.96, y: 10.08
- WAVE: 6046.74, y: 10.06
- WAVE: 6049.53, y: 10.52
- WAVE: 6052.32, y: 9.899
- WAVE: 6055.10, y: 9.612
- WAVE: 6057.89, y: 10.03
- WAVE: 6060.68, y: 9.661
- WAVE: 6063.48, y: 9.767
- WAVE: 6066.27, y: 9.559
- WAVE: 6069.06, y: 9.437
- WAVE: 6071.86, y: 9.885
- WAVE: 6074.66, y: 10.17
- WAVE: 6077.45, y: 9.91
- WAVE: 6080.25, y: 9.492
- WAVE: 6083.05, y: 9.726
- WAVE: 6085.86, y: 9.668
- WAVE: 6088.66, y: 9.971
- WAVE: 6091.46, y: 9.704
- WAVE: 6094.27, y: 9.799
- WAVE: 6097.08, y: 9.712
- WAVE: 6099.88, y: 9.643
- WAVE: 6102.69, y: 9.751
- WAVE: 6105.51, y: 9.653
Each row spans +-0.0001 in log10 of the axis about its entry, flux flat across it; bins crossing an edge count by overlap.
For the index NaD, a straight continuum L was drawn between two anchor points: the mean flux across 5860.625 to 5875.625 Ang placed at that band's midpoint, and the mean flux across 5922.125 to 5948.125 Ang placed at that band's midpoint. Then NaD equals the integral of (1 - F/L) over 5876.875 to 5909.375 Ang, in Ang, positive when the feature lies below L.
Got 4.6 Ang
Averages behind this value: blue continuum 9.58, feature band 8.23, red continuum 9.58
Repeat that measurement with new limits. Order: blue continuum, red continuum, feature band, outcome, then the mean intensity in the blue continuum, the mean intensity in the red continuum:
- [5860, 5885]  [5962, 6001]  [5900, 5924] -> 0.8 Ang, 9.34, 9.58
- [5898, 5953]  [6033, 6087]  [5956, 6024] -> 0.4 Ang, 9.35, 9.79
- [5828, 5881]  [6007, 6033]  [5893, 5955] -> 2.9 Ang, 9.68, 9.55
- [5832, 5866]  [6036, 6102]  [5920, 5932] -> 0.3 Ang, 9.72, 9.78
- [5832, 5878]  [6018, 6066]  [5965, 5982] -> 0.3 Ang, 9.7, 9.75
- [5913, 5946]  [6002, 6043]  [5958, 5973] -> -0.2 Ang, 9.48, 9.54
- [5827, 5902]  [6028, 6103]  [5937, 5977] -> -0.6 Ang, 9.12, 9.78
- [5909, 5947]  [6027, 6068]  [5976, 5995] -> 0.3 Ang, 9.44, 9.8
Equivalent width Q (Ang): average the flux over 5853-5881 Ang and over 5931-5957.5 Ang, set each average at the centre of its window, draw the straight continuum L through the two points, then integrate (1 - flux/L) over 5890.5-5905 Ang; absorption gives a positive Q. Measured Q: 2.7 Ang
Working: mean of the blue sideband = 9.48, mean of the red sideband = 9.57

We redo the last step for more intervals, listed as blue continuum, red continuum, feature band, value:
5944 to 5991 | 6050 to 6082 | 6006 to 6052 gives 0.0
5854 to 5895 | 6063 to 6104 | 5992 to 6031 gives -0.6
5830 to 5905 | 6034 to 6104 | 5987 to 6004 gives -0.2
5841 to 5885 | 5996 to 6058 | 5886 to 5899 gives 3.2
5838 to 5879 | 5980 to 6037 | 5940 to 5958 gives 0.0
